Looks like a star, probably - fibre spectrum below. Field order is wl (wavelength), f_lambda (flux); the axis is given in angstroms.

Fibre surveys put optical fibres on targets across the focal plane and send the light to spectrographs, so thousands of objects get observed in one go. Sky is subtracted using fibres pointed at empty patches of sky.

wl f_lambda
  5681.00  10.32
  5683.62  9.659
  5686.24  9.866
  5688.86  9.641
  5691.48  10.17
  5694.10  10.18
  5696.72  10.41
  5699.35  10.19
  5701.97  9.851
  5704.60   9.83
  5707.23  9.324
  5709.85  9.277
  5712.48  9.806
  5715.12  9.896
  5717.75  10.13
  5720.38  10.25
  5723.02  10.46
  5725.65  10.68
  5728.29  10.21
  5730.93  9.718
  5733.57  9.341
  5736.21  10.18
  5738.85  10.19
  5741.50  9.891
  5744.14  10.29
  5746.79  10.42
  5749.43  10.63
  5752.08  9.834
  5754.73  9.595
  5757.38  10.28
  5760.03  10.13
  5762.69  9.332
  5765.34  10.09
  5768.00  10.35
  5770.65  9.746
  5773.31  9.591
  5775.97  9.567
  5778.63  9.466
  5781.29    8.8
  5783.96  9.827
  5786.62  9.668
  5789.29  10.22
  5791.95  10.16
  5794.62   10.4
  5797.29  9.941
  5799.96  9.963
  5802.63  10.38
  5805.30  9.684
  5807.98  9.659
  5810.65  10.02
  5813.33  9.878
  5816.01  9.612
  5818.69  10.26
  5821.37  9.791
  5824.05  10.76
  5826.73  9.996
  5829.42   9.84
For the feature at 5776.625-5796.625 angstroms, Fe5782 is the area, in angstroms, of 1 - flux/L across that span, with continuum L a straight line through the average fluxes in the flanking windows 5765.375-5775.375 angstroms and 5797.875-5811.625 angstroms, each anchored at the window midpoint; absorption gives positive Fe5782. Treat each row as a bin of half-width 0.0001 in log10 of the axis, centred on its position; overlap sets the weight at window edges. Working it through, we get 0.3 angstroms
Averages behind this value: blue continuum 9.9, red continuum 9.94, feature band 9.79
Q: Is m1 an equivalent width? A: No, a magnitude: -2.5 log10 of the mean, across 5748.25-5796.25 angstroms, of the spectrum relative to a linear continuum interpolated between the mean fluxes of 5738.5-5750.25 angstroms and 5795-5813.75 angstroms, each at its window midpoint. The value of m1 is 0.03 mag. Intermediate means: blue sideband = 10.3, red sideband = 9.96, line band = 9.87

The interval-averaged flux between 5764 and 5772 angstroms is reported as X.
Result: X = 10.1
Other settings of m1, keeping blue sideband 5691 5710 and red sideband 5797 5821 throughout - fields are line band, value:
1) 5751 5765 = 0.01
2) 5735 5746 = -0.02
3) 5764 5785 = 0.03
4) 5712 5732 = -0.02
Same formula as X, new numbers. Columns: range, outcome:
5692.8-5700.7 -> 10.3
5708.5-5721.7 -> 9.87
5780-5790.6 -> 9.62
